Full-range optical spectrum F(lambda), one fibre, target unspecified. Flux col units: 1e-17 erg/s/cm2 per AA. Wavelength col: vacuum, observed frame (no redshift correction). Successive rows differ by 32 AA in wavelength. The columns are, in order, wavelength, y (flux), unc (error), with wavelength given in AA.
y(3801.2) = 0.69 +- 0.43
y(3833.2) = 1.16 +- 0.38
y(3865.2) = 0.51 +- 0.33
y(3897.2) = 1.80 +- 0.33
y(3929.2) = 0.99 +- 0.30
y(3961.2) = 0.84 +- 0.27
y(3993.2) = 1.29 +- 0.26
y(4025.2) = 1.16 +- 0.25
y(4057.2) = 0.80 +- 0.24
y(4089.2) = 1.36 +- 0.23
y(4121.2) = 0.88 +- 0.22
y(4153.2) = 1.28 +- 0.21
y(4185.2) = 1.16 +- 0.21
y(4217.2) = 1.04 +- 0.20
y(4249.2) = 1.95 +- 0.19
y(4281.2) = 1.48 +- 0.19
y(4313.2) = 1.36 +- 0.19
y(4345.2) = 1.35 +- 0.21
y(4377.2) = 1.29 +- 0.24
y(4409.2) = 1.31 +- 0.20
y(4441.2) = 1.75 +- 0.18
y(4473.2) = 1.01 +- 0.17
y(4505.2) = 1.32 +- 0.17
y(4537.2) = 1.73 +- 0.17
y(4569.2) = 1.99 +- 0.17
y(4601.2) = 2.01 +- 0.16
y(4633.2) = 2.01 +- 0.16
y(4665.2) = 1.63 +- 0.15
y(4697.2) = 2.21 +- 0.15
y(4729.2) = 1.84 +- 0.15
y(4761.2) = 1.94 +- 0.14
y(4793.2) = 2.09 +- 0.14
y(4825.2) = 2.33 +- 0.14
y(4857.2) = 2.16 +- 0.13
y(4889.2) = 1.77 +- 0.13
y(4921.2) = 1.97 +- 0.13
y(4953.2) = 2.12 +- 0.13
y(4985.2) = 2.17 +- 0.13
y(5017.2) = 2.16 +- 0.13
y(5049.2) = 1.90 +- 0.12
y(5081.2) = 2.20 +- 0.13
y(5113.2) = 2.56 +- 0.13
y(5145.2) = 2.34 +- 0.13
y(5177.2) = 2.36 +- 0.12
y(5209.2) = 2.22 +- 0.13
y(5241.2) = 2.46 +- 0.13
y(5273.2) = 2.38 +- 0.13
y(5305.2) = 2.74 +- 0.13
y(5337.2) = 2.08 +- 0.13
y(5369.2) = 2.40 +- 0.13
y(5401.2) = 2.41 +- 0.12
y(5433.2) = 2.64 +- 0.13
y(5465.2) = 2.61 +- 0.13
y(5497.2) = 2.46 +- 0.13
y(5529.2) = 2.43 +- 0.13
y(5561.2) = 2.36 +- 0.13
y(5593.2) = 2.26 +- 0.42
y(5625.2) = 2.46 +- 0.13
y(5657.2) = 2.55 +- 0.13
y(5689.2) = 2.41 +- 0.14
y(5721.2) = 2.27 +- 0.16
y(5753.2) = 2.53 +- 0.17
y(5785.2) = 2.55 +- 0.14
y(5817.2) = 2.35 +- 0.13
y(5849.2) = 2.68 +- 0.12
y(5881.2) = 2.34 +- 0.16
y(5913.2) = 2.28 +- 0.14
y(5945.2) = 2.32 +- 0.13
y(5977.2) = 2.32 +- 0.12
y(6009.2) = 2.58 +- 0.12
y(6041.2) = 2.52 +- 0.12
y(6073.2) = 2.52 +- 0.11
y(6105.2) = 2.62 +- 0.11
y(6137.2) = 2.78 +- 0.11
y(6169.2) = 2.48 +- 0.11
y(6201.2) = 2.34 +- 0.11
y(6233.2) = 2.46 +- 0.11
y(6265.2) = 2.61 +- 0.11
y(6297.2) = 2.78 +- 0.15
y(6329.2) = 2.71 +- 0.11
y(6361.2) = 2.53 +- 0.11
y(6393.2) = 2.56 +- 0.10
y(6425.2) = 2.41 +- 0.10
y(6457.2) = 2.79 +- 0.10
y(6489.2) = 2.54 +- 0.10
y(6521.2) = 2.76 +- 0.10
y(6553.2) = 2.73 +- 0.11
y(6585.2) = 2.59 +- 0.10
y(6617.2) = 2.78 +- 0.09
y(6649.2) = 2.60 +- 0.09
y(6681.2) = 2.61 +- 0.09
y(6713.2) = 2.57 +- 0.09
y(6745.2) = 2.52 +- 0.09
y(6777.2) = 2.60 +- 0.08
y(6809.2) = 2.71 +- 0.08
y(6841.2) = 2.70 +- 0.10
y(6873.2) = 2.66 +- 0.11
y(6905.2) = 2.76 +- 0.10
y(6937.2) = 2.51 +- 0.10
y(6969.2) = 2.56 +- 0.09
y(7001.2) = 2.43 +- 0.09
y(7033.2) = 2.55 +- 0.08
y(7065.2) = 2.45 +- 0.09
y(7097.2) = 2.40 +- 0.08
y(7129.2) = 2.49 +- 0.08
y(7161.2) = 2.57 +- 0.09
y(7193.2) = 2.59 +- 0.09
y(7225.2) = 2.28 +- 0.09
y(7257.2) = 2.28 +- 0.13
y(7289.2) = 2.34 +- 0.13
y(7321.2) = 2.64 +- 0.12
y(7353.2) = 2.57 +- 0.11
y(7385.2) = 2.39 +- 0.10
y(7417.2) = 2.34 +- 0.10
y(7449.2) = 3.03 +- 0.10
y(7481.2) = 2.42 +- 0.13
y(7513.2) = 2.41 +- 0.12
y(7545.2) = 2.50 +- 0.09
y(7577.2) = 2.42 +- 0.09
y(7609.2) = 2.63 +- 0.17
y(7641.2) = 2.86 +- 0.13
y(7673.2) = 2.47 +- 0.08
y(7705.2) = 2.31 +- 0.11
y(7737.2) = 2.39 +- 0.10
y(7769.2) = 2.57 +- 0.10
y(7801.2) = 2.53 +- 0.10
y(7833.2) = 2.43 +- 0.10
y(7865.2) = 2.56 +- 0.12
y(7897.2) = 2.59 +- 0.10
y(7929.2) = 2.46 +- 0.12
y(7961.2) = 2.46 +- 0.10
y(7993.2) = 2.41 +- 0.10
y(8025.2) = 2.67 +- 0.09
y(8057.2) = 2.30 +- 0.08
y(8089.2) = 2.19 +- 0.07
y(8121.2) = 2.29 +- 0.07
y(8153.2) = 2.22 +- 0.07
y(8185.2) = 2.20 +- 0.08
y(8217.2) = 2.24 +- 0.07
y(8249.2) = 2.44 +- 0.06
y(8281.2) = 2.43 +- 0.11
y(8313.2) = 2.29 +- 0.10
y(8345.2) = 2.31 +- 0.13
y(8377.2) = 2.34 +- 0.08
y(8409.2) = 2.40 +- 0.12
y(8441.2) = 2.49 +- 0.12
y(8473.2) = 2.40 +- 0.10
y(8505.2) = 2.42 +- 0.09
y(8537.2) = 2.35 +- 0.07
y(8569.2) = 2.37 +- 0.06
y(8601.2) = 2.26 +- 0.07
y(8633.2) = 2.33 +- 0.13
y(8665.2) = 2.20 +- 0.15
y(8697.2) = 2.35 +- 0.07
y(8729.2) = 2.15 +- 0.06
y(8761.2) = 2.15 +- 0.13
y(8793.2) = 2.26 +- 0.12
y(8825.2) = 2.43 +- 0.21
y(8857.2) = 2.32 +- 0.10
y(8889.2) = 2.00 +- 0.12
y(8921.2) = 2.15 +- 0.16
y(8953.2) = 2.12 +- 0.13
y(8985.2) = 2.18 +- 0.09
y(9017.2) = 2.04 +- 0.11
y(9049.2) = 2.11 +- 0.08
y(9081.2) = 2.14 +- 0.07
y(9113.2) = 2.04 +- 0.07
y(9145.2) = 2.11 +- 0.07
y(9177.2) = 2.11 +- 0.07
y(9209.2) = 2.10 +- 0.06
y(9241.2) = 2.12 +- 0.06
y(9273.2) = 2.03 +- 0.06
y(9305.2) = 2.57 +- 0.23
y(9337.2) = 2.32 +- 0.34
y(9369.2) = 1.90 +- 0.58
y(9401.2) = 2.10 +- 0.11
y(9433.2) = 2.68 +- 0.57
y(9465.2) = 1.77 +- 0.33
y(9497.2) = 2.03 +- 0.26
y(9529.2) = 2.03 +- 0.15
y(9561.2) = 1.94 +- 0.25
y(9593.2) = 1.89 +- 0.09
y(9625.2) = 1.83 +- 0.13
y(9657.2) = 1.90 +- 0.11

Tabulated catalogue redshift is 0.14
